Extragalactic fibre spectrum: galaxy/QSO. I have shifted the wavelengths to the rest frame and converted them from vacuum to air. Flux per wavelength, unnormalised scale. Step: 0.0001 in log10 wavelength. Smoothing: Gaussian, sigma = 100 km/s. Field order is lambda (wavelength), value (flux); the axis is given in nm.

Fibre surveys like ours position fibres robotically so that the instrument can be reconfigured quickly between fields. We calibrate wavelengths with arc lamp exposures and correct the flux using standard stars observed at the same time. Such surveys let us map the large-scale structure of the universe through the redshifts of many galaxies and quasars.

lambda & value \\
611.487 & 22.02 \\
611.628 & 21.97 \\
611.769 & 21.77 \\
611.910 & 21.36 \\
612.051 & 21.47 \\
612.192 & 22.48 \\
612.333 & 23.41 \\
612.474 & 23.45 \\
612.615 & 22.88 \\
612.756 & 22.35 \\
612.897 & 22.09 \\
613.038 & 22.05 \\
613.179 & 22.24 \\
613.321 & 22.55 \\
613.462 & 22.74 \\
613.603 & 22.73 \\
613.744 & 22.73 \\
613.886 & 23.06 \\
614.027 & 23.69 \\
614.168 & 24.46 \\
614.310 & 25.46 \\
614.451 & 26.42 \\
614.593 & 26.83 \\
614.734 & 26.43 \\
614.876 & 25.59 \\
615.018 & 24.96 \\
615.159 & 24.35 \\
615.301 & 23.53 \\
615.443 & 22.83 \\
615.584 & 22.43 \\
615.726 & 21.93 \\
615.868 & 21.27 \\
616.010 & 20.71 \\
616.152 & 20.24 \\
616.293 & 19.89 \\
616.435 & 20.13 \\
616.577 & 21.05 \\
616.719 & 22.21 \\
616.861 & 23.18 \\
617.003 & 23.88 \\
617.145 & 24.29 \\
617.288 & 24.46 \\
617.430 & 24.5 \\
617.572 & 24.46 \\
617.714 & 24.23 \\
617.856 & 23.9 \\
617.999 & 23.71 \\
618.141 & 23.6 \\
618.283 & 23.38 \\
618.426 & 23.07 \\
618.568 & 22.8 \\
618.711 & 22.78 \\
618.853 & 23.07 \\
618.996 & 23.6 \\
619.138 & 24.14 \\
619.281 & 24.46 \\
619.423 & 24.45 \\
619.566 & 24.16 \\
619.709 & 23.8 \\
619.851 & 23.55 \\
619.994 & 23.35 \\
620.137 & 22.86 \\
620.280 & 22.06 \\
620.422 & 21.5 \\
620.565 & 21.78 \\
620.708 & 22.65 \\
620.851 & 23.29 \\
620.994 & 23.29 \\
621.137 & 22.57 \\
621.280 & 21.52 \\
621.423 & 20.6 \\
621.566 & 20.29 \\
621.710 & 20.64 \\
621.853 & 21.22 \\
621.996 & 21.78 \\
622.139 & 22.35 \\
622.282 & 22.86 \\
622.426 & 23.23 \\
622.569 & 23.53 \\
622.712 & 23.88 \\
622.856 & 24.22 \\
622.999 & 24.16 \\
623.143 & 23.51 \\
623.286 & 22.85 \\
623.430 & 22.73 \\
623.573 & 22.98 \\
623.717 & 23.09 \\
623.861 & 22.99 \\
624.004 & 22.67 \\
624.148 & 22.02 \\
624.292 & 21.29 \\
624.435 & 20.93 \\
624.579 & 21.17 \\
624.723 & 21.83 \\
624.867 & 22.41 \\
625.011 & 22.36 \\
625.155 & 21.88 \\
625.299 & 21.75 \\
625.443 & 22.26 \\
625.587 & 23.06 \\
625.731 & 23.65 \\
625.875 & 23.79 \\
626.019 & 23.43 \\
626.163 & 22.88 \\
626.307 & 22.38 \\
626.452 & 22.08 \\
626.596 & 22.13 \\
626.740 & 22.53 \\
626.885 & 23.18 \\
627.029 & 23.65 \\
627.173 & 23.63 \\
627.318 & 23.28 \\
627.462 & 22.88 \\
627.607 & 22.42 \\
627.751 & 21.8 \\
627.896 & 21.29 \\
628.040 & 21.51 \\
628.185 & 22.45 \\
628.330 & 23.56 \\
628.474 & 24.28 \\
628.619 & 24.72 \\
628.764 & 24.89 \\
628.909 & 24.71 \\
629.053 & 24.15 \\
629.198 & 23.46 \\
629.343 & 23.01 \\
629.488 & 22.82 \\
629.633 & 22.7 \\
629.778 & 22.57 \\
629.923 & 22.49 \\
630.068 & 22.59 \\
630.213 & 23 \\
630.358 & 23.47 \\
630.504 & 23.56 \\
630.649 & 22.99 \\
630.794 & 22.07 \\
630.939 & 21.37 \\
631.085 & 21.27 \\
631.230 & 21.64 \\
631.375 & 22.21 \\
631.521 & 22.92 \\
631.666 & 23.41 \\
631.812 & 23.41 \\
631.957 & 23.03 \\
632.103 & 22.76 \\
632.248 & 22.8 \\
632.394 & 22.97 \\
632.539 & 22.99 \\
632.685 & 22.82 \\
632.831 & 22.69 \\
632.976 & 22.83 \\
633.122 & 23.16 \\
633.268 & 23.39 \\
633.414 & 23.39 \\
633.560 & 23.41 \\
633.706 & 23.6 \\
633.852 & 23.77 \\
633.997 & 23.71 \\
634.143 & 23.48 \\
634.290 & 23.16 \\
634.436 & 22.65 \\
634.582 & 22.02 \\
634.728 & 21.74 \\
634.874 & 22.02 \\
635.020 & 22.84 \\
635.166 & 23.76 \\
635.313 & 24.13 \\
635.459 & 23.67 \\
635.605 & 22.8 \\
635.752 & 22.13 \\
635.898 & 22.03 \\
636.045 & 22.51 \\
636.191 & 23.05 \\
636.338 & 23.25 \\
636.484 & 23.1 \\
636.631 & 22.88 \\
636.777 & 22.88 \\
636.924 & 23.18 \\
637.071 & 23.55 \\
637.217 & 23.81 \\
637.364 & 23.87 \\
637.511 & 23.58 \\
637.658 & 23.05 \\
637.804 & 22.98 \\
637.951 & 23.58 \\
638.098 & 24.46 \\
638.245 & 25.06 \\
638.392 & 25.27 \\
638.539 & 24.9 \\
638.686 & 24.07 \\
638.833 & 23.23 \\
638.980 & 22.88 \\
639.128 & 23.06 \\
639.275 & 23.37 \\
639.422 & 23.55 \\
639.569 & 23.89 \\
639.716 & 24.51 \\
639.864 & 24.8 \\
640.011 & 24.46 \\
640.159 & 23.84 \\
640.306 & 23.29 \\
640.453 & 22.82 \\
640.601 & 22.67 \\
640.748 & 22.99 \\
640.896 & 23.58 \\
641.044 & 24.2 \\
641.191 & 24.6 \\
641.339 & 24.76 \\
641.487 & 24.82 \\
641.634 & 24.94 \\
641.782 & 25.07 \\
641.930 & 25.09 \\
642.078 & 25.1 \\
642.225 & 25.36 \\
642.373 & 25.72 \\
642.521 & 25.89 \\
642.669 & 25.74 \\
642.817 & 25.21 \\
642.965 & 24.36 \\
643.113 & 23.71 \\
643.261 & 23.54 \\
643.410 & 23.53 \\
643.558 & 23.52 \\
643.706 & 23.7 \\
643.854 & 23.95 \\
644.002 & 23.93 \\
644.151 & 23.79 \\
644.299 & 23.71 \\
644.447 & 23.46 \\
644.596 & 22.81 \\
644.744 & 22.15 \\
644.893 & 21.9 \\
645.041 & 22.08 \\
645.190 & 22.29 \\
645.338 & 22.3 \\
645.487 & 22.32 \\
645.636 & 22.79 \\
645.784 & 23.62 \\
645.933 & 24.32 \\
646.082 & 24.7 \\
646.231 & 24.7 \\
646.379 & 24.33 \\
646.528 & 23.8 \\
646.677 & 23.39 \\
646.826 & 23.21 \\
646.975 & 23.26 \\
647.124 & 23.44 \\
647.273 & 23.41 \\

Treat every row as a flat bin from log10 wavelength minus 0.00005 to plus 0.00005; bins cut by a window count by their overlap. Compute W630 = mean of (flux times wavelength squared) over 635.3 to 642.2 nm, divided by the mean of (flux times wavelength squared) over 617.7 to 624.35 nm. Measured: 1.1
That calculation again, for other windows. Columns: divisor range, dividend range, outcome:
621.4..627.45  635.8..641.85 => 1.10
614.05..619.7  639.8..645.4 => 1.11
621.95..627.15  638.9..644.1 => 1.12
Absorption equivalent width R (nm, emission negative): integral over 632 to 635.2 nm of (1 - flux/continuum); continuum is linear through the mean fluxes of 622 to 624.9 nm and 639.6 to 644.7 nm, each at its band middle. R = 0.07 nm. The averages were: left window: 22.7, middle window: 23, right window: 24.2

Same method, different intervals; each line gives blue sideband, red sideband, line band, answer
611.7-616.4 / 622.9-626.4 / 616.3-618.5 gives -0.034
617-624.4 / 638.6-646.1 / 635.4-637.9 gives 0.057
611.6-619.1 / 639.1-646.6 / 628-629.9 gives 0.004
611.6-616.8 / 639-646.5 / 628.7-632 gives 0.071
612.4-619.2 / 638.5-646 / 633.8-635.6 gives 0.047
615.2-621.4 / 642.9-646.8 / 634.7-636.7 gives 0.030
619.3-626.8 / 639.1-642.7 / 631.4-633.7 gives 0.045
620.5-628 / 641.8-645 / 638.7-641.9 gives -0.007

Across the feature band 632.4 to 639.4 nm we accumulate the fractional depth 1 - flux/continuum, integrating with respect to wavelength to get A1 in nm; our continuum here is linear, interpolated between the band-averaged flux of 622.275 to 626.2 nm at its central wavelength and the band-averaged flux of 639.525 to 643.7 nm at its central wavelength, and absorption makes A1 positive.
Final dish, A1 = 0.16 nm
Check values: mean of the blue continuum 22.8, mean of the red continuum 24.3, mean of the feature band 23.3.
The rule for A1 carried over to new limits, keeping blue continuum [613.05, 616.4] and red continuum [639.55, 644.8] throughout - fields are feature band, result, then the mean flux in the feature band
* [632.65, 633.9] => 0.03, 23.2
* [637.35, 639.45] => 0.02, 23.8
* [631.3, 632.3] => 0.04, 22.9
